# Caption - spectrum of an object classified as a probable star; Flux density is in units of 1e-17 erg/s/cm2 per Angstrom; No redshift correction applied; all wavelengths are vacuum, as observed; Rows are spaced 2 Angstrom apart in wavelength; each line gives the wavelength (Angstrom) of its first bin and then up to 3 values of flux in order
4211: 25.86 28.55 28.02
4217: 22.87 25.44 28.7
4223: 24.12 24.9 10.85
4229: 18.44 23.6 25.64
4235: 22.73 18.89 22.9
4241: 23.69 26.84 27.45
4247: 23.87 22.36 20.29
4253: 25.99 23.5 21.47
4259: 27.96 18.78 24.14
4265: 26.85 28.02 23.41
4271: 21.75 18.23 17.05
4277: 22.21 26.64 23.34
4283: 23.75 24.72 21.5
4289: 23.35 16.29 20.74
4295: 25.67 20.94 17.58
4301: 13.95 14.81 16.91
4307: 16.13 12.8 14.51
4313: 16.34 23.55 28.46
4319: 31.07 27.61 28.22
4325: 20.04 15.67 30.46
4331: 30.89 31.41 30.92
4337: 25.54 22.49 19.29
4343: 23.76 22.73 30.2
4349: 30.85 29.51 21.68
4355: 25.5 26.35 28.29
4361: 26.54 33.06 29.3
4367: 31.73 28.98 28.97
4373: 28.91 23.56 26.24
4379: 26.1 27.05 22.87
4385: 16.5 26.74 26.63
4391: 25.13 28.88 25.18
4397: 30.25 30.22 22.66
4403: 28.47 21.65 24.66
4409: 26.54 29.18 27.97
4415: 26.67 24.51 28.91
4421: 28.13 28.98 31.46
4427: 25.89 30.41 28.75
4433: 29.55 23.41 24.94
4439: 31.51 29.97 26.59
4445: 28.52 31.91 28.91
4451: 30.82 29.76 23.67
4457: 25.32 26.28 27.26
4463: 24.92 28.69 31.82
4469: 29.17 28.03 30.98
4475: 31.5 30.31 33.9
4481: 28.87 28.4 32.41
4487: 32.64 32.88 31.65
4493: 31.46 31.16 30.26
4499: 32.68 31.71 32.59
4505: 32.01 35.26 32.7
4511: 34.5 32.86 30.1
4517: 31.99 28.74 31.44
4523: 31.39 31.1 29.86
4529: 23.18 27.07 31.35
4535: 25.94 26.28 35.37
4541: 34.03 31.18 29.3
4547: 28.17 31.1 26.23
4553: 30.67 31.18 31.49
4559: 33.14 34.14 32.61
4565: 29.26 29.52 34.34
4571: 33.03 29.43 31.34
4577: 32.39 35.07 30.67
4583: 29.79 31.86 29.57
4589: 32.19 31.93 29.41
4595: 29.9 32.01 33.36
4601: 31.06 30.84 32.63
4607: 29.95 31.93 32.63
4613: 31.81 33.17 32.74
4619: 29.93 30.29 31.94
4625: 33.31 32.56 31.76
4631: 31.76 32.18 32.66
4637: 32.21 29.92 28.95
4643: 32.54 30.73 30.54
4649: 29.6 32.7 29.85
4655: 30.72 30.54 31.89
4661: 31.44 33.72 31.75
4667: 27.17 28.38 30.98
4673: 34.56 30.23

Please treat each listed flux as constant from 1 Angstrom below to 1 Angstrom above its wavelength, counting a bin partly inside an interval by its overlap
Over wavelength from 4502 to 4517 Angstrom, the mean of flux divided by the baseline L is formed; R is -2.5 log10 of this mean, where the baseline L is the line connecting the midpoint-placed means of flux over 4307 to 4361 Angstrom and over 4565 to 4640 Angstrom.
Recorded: -0.12 mag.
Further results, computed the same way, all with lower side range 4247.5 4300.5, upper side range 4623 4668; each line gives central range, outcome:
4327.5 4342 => -0.13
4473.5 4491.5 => -0.15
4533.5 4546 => -0.06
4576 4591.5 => -0.06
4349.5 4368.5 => -0.15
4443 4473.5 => -0.06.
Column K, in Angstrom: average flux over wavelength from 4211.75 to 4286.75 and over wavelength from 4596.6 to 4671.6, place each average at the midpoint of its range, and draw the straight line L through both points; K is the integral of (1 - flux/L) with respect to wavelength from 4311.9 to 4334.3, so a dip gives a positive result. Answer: -0.7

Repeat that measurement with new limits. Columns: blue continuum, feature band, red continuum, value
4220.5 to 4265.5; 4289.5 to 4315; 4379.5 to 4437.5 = 7.1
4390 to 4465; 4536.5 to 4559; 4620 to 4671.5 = -0.9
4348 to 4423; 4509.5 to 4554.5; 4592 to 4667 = -0.8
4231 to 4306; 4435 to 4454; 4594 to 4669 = -1.6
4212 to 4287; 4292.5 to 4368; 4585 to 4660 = 3.3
